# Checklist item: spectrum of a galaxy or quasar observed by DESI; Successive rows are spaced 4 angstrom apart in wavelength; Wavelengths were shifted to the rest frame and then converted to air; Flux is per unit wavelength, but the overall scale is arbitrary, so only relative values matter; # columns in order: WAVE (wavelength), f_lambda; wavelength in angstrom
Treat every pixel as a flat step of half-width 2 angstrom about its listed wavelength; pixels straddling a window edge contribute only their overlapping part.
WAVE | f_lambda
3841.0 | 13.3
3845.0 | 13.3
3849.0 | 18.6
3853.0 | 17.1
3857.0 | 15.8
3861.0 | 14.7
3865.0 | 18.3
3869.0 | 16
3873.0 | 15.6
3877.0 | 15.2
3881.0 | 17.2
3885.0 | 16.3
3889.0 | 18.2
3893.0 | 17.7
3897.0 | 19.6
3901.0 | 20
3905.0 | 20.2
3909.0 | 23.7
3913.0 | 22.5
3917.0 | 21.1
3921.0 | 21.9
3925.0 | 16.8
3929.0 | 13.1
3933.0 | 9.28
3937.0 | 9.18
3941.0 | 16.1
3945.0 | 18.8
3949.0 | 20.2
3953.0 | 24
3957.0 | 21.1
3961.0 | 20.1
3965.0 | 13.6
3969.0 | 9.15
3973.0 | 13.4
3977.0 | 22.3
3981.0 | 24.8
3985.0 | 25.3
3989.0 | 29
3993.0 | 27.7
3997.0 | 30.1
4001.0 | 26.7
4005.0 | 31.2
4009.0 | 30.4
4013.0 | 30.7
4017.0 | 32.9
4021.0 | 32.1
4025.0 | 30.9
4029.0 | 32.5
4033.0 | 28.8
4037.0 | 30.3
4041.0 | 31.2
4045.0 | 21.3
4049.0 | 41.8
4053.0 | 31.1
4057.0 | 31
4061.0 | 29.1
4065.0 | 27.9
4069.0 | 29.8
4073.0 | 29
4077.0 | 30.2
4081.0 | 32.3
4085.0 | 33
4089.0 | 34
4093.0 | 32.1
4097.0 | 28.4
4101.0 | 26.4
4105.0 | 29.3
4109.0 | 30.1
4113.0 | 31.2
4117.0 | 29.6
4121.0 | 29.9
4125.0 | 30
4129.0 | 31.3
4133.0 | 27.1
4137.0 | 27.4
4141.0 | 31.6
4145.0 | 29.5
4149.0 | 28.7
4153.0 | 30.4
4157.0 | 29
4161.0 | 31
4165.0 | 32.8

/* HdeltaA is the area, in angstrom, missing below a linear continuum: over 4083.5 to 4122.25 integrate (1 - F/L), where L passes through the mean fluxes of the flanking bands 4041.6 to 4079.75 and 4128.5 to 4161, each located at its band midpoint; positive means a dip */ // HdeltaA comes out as -0.7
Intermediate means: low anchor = 30.2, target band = 30.4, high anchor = 29.4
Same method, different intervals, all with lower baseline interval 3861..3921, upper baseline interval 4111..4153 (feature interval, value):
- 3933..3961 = 4.7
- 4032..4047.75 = -1.9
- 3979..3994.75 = -2.5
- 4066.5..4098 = -4.3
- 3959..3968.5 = 2.7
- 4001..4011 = -2.5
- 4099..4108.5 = 0.1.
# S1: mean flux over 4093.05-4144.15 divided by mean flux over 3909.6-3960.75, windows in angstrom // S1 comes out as 1.6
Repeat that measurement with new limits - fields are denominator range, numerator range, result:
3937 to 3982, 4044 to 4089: 1.72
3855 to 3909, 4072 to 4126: 1.74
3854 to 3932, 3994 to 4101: 1.70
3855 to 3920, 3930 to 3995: 1.03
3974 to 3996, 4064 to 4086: 1.19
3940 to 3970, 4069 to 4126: 1.67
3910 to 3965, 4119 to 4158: 1.64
